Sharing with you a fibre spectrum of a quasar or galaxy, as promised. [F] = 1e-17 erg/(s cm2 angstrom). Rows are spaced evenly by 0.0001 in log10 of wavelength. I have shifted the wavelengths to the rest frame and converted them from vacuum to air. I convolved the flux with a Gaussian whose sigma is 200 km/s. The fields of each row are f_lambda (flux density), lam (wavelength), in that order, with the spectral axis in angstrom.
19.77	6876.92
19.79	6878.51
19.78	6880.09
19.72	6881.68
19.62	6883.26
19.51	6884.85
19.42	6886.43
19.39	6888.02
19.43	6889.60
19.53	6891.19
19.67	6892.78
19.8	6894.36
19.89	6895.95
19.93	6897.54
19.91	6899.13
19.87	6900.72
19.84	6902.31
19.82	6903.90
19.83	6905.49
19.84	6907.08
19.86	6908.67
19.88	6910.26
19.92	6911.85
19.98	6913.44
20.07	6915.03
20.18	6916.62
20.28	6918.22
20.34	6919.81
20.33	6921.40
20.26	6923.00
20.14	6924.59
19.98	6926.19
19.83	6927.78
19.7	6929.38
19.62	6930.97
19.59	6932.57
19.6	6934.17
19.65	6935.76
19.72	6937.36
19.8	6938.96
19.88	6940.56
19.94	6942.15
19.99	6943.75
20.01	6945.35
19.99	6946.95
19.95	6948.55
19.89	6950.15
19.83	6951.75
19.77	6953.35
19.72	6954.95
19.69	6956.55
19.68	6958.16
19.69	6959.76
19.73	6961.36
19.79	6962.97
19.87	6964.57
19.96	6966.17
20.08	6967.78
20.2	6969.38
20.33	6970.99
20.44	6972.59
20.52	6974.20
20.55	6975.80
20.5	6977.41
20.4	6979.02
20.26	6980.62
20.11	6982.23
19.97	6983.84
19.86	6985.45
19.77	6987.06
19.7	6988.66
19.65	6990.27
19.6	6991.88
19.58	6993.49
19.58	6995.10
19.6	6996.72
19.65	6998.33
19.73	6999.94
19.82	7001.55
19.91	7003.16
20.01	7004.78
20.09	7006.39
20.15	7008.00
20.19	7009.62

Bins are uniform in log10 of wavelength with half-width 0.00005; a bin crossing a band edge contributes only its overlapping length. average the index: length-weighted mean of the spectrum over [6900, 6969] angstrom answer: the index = 19.9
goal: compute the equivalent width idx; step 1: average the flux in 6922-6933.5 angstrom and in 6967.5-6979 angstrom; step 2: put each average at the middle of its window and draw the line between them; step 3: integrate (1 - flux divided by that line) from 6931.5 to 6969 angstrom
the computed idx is 0.6 angstrom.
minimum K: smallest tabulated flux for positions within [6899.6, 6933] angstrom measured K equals 19.59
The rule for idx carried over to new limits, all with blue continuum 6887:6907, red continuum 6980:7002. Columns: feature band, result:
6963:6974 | -0.2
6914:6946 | -0.3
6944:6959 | -0.1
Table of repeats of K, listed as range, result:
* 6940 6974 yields 19.68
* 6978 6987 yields 19.86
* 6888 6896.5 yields 19.39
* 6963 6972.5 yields 19.87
